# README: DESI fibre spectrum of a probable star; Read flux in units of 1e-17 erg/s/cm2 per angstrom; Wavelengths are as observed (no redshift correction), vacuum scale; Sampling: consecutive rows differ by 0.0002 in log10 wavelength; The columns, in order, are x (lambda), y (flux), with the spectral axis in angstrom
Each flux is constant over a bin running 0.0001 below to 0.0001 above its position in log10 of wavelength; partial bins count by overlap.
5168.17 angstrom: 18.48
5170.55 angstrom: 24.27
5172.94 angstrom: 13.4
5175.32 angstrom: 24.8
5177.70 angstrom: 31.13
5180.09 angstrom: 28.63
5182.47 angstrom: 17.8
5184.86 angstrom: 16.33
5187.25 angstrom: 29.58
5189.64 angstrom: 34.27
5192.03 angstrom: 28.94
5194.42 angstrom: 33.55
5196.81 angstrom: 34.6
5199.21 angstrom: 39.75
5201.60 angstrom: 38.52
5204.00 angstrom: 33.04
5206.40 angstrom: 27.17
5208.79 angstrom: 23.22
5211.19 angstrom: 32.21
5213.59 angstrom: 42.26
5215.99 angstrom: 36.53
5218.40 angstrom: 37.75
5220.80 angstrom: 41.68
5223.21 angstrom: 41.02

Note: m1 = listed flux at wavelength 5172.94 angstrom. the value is 13.4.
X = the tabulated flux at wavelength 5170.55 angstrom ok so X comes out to 24.27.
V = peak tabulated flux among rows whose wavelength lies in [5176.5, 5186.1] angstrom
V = 31.13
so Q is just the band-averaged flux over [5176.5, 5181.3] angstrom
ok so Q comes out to 29.8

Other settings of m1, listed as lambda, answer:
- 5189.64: 34.27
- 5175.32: 24.8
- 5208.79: 23.22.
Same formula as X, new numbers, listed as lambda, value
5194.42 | 33.55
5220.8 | 41.68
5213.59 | 42.26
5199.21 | 39.75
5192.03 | 28.94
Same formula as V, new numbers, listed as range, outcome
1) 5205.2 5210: 27.17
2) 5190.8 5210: 39.75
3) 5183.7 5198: 34.6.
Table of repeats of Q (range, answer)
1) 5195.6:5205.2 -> 36.5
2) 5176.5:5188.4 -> 24.7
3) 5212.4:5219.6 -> 38.8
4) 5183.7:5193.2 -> 27.3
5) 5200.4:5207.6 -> 32.9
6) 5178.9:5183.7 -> 23.2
